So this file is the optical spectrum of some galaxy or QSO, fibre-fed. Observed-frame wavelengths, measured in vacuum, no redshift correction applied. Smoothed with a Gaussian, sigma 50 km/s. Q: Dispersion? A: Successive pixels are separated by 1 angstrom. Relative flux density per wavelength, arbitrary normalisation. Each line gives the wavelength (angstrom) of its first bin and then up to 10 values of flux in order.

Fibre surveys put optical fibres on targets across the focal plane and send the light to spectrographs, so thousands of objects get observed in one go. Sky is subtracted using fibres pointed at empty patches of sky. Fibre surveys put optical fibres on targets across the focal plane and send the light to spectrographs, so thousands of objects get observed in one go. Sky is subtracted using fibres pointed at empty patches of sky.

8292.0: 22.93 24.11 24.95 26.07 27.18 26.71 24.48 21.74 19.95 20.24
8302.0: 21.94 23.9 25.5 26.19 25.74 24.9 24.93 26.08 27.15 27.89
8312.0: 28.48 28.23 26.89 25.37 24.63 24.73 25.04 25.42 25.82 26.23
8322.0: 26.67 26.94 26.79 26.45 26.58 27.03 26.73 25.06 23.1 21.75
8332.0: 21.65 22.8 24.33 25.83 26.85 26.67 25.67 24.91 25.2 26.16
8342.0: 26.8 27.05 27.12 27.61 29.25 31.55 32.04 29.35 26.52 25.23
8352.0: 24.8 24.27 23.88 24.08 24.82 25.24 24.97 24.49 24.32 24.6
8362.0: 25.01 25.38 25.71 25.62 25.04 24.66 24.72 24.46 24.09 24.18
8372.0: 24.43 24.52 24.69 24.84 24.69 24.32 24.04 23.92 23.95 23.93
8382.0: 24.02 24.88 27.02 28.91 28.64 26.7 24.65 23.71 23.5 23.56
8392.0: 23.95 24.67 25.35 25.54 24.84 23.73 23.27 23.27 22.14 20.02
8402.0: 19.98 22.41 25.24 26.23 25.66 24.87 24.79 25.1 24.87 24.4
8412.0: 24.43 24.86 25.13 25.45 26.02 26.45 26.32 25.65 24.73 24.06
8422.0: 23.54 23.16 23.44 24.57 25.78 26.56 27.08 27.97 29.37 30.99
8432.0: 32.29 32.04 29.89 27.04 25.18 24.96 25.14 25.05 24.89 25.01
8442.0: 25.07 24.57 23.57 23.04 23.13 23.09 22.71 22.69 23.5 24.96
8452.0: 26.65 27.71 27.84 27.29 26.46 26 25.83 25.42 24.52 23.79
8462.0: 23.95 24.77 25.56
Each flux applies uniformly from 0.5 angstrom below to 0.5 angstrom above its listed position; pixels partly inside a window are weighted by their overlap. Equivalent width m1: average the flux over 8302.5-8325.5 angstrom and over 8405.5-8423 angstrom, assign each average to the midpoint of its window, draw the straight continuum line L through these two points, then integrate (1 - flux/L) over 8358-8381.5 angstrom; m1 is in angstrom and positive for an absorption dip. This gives 0.8 angstrom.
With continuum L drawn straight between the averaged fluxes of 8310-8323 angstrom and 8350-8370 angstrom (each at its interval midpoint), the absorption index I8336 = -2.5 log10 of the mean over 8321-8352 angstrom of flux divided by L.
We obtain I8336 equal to -0.03 mag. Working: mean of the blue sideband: 26.3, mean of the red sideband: 24.8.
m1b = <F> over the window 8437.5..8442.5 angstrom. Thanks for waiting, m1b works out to 25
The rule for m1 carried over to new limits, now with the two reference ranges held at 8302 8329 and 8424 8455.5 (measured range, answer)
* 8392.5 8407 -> 1.3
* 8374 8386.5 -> 0.4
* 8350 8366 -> 0.7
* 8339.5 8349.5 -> -0.8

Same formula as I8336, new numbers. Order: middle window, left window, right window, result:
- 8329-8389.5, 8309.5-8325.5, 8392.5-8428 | 0.01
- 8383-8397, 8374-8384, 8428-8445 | -0.02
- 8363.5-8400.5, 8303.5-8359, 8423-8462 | 0.05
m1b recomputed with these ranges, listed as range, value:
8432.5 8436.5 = 28.5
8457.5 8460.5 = 25.3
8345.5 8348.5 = 30.9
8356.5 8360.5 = 24.8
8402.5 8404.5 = 23.8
